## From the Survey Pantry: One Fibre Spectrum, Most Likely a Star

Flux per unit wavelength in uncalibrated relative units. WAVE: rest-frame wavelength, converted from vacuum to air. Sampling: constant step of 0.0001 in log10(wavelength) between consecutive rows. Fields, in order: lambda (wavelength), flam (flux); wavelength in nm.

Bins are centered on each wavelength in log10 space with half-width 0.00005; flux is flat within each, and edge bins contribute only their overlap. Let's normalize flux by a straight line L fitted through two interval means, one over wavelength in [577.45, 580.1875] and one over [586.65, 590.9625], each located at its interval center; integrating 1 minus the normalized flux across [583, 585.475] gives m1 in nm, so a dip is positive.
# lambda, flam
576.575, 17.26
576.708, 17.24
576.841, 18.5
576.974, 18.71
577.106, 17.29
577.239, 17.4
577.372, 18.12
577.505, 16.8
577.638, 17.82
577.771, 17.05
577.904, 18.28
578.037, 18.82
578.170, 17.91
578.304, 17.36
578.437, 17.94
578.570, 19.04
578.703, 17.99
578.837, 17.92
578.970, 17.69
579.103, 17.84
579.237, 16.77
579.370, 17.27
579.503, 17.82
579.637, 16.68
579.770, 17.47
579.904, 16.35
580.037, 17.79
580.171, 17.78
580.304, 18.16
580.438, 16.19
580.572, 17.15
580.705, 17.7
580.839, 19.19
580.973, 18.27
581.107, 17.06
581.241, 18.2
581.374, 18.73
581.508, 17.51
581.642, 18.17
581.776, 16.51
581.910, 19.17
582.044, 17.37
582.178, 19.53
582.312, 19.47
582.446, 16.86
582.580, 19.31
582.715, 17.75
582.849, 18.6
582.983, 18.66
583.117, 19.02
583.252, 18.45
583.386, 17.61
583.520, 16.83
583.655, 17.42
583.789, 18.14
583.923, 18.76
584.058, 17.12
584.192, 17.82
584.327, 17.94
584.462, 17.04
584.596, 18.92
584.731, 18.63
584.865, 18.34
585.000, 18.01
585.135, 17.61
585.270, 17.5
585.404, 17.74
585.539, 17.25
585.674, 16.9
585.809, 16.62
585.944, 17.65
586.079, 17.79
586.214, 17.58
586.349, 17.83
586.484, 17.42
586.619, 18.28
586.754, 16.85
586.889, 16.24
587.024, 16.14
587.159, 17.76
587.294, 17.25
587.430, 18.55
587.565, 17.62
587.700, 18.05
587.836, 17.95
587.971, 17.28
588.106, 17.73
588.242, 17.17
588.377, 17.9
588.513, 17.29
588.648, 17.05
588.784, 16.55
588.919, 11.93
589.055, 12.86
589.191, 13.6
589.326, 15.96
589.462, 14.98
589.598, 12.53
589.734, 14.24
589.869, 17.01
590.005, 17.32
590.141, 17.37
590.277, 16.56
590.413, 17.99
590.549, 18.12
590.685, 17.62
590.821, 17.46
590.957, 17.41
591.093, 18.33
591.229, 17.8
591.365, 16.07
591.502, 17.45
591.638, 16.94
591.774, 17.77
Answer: -0.13 nm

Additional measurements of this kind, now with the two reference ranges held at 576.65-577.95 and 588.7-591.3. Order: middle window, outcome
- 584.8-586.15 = -0.07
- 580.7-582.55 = -0.11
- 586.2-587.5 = -0.07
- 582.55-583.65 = -0.08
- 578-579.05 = -0.03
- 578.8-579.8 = 0.00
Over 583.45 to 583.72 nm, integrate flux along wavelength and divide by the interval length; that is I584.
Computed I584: 17.1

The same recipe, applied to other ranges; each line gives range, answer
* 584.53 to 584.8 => 18.8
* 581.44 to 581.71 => 17.8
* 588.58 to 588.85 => 16.8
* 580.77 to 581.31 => 18.2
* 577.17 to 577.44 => 17.7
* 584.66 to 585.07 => 18.3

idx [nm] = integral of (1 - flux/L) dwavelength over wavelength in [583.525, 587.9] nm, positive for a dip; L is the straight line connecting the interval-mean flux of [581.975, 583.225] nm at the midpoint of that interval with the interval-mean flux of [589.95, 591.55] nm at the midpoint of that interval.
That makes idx 0.11 nm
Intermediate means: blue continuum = 18.5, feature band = 17.6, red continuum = 17.5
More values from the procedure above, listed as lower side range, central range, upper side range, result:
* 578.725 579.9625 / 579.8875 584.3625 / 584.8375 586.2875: -0.14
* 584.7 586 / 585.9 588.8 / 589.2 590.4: -0.12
